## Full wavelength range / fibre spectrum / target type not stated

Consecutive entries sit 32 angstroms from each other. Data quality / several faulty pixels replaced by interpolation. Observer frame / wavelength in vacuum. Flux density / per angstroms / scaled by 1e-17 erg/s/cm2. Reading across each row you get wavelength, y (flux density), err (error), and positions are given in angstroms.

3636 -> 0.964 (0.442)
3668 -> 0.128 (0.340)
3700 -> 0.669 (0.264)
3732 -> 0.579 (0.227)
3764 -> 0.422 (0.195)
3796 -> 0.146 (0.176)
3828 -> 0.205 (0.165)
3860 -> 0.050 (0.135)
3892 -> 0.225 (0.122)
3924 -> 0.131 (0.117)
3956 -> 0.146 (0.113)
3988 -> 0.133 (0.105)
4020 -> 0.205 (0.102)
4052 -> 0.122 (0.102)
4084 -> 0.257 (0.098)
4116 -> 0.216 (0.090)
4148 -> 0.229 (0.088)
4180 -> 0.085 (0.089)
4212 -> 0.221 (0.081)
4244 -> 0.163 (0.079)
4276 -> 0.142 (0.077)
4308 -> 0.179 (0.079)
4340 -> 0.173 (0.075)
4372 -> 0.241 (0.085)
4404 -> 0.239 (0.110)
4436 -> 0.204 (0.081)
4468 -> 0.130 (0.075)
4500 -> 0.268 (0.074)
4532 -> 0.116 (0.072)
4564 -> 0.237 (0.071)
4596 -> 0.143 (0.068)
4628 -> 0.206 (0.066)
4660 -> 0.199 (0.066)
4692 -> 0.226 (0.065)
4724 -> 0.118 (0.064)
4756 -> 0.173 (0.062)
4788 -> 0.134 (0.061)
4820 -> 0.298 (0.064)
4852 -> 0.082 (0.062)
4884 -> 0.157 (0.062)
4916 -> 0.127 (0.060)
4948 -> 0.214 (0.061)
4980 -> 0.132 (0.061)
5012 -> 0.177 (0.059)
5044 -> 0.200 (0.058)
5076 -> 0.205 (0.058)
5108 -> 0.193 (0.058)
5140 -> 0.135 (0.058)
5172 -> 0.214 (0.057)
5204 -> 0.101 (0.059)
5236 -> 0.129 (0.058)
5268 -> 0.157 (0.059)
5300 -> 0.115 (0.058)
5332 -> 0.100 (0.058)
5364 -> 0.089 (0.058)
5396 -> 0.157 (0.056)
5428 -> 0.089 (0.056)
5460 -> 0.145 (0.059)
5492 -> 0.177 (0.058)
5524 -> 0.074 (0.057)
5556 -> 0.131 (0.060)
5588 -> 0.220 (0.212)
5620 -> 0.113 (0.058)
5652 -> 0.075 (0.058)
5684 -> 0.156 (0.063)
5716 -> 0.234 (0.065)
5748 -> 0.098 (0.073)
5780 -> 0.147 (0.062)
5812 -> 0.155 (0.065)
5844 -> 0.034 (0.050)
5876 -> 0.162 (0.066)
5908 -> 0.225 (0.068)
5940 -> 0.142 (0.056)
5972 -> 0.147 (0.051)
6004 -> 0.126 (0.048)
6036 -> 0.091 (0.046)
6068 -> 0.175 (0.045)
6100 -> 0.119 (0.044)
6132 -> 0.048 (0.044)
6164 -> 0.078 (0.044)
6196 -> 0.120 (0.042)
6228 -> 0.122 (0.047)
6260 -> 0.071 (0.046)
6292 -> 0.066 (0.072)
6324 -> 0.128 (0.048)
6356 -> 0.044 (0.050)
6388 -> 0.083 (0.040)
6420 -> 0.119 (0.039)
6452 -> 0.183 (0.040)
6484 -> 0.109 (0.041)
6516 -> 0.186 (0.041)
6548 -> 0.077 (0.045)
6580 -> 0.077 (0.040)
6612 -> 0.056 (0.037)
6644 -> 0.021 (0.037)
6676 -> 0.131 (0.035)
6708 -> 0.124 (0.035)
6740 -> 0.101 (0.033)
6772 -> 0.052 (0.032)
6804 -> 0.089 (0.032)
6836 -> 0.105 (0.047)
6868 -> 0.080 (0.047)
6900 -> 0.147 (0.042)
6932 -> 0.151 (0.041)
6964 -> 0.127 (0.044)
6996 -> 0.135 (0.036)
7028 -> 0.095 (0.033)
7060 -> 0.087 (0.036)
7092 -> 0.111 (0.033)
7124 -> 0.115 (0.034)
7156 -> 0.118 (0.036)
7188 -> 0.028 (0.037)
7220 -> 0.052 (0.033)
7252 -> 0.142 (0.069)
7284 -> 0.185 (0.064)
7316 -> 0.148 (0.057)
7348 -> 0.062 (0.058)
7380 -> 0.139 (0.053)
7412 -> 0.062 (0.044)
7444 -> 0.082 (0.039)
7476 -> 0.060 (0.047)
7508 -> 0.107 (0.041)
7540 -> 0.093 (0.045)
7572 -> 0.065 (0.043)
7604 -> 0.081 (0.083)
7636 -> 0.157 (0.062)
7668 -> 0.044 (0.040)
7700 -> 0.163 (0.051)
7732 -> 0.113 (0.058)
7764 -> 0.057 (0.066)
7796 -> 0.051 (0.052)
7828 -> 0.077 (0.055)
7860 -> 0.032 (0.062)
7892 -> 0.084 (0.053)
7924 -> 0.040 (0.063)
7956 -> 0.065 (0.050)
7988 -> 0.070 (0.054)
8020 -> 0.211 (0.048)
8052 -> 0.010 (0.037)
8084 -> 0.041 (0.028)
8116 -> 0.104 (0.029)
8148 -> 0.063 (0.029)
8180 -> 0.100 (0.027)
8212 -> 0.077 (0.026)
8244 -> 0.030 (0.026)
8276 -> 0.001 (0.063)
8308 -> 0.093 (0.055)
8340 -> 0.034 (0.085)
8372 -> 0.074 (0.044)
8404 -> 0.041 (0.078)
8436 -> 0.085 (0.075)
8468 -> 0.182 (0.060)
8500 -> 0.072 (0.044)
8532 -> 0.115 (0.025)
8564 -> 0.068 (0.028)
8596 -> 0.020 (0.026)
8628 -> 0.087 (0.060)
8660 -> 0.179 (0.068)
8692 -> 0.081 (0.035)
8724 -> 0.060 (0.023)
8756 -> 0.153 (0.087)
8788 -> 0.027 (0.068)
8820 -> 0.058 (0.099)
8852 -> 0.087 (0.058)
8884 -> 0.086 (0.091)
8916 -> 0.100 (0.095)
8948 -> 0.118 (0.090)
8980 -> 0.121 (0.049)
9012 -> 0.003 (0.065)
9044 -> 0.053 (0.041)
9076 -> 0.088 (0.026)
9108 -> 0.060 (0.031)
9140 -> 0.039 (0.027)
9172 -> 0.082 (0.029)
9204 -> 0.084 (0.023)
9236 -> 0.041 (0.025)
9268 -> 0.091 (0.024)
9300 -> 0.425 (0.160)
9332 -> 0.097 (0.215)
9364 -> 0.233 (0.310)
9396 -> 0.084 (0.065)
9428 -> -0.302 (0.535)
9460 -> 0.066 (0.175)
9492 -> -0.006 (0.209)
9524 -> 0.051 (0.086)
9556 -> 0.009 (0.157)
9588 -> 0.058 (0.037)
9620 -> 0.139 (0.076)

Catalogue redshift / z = 1.49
